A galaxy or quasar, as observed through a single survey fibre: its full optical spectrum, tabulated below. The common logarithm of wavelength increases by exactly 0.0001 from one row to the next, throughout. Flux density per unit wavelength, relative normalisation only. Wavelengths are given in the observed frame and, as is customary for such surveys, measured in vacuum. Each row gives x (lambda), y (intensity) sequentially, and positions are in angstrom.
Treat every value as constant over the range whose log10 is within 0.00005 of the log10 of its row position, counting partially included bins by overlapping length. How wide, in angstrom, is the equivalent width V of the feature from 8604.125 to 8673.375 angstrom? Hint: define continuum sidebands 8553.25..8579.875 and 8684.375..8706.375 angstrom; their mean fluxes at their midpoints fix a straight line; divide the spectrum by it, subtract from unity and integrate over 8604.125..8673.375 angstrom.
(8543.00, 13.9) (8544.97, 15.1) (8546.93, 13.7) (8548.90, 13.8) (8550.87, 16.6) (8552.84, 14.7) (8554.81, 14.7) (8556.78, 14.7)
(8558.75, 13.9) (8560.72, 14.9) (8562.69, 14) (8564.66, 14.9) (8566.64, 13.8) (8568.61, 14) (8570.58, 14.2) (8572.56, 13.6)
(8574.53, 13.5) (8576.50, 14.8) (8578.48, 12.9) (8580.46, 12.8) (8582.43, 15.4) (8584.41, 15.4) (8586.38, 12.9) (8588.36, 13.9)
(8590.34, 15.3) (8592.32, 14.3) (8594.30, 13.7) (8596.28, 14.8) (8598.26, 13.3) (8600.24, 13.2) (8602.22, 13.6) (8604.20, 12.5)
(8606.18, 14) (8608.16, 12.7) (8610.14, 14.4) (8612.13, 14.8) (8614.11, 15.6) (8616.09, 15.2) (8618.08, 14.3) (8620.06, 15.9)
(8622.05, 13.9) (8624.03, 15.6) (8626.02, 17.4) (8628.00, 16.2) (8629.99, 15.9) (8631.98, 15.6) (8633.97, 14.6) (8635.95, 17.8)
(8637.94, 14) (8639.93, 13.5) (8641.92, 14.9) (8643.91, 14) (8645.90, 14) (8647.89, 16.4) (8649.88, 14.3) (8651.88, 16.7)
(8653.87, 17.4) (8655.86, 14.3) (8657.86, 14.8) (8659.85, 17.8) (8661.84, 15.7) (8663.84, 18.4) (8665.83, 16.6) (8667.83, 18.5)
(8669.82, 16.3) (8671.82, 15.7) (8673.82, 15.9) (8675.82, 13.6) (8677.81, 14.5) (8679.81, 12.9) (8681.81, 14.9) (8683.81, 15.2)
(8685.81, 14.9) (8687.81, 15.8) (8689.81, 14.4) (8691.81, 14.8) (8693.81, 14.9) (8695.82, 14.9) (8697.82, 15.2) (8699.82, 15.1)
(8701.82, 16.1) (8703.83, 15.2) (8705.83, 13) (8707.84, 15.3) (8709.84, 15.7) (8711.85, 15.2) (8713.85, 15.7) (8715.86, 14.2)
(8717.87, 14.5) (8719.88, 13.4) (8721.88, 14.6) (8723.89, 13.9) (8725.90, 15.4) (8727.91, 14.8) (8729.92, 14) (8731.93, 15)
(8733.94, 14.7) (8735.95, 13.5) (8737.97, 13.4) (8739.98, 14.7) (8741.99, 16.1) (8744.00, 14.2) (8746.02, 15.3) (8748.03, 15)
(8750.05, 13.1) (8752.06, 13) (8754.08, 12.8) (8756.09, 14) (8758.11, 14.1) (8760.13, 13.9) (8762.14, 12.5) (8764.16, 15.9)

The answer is -4.0 angstrom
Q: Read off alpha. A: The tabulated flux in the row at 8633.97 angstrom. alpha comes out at 14.6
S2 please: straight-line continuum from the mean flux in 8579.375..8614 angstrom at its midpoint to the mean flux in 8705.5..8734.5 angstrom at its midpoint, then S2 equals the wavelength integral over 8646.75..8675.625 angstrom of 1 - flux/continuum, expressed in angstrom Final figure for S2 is -3.86 angstrom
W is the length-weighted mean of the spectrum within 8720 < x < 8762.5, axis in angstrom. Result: 14.2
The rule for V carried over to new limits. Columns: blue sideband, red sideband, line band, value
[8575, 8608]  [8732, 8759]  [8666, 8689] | -2.1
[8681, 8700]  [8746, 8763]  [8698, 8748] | -1.4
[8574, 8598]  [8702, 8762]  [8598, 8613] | 0.6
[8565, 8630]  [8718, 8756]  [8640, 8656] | -1.0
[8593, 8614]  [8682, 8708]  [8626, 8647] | -1.4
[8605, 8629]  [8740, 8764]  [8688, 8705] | -0.7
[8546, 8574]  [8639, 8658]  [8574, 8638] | 0.7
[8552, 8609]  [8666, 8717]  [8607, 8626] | -0.6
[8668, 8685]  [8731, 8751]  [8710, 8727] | 0.0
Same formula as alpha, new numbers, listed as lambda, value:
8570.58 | 14.2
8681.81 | 14.9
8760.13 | 13.9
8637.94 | 14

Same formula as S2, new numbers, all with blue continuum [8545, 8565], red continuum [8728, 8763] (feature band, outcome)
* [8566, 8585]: 0.7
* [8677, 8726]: -1.9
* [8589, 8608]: 0.9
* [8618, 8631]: -1.1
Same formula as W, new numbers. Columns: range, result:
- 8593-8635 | 14.6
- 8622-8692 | 15.5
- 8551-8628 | 14.4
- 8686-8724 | 14.9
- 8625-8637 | 16.2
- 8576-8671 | 15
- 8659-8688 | 15.8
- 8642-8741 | 15.1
